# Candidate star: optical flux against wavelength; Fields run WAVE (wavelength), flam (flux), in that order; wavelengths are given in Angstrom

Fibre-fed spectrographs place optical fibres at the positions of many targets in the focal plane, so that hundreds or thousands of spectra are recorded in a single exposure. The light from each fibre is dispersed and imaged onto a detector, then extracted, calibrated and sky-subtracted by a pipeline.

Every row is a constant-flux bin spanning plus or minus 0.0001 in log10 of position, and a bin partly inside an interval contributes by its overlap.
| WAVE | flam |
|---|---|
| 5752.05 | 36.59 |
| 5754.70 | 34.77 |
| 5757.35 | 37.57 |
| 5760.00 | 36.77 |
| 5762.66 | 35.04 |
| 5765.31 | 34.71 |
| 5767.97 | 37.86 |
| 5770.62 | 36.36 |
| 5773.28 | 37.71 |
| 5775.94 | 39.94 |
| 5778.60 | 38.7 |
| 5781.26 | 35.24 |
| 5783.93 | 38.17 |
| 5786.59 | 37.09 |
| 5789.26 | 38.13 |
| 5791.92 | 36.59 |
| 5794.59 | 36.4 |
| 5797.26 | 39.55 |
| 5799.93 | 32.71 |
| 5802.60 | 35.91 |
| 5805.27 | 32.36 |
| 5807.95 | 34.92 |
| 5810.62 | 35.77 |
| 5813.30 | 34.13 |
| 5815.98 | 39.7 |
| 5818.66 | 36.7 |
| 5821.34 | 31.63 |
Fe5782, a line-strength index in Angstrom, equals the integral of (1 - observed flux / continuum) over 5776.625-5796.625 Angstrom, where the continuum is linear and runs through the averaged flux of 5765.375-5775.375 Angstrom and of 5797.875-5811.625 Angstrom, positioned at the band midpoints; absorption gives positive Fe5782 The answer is -0.8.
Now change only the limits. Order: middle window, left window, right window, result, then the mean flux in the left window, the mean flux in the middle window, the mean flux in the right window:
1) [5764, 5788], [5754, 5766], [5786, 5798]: -0.4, 35.9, 37.3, 37.5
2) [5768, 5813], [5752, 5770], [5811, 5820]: -0.1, 36.2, 36.6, 36.7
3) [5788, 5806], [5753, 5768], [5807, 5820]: 0.1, 36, 36.1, 36.3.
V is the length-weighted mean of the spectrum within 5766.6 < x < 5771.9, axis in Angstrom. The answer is 37.1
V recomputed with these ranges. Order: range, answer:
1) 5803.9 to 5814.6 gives 34.3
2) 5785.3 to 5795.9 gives 37.1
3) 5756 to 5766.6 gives 36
